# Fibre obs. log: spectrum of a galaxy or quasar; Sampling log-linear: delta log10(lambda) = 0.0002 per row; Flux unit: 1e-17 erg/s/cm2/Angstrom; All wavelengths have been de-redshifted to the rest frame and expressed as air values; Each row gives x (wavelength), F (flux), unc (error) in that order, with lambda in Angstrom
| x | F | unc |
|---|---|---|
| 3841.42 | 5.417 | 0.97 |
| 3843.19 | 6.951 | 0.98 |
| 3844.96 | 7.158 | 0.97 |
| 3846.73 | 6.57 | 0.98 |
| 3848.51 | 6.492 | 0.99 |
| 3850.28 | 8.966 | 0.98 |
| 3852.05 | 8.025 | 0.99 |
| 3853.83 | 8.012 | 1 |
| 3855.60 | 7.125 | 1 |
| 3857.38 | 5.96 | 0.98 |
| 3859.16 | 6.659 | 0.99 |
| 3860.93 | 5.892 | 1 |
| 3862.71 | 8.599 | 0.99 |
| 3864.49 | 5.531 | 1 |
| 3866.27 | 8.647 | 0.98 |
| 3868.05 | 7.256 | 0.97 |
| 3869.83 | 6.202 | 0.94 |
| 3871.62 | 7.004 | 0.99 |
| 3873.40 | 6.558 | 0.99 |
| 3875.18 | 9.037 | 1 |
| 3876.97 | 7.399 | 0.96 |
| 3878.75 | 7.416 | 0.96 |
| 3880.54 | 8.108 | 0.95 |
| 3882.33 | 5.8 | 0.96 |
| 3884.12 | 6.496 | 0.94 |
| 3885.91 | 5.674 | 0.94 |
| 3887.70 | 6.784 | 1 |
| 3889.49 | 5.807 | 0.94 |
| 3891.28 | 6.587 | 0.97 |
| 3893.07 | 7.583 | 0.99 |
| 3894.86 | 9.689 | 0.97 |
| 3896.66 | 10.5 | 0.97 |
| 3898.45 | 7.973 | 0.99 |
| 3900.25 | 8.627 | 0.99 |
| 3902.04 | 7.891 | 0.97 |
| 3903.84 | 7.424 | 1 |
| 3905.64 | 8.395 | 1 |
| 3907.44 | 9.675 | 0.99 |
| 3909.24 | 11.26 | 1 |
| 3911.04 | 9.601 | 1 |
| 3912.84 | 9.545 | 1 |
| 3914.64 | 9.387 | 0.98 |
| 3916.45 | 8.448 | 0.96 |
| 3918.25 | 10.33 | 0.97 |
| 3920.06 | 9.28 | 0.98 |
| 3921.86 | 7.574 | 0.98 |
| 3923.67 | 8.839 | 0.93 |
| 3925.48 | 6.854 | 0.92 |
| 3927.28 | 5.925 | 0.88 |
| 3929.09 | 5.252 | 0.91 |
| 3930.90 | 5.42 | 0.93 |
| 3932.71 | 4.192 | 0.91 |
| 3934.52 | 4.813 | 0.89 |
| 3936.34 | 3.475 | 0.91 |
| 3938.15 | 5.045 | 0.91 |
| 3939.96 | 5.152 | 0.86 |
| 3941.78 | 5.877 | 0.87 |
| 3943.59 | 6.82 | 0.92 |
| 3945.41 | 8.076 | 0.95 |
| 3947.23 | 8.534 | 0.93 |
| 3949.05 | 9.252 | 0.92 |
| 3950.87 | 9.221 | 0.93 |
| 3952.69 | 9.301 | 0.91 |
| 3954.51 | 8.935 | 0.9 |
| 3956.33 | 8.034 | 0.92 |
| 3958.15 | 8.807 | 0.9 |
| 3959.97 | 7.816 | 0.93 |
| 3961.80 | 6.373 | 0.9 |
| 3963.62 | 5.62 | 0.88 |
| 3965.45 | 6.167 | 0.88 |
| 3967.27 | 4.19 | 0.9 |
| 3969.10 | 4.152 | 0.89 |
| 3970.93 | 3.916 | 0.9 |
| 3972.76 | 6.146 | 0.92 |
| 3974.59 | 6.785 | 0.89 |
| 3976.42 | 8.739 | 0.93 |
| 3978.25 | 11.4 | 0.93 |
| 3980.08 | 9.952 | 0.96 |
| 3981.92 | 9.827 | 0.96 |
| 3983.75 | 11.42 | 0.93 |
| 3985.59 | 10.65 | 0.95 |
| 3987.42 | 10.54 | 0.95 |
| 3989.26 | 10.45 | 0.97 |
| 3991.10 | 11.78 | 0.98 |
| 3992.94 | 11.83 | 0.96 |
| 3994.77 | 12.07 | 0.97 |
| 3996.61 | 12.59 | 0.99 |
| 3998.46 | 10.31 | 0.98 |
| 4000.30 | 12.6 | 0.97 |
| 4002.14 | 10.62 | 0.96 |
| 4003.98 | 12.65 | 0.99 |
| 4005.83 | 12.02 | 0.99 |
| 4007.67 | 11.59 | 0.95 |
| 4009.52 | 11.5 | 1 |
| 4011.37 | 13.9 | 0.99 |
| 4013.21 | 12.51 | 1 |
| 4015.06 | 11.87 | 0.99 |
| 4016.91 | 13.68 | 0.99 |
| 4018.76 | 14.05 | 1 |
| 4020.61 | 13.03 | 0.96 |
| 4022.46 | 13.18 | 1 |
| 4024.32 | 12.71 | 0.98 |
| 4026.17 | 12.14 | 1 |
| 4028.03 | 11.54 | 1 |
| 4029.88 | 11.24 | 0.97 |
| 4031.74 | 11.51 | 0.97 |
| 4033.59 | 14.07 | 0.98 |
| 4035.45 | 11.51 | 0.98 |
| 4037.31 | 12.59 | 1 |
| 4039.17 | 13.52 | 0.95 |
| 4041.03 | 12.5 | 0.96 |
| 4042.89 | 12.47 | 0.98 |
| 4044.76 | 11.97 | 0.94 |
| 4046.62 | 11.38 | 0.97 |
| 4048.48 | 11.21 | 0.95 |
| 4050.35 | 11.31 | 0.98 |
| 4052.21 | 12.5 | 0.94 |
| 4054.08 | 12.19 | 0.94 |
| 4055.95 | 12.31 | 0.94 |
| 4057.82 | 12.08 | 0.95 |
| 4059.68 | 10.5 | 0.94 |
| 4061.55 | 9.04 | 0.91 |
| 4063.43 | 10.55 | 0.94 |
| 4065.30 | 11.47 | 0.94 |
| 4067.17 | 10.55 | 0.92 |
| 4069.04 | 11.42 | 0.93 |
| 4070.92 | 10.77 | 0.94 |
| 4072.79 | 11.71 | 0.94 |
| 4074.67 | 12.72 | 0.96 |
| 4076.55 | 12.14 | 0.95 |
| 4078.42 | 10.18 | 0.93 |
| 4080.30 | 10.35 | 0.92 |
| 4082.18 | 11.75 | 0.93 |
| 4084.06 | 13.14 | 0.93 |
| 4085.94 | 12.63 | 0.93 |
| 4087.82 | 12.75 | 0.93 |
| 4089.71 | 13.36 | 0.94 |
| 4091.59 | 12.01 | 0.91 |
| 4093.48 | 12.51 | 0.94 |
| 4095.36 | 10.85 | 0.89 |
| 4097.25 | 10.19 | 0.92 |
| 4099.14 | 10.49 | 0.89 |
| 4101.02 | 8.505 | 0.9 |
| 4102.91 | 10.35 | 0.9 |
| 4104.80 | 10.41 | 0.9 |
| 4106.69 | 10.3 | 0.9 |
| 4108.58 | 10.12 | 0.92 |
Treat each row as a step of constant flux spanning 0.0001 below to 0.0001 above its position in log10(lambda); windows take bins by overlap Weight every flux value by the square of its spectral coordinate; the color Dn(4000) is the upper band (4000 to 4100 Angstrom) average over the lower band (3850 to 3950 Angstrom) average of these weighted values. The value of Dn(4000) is 1.7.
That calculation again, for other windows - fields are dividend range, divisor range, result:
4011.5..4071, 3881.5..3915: 1.59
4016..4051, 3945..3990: 1.57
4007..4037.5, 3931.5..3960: 1.84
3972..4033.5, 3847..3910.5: 1.61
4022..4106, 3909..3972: 1.74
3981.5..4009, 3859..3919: 1.53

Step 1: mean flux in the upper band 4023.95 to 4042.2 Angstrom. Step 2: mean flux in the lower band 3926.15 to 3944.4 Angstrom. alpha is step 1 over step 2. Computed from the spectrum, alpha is 2.36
